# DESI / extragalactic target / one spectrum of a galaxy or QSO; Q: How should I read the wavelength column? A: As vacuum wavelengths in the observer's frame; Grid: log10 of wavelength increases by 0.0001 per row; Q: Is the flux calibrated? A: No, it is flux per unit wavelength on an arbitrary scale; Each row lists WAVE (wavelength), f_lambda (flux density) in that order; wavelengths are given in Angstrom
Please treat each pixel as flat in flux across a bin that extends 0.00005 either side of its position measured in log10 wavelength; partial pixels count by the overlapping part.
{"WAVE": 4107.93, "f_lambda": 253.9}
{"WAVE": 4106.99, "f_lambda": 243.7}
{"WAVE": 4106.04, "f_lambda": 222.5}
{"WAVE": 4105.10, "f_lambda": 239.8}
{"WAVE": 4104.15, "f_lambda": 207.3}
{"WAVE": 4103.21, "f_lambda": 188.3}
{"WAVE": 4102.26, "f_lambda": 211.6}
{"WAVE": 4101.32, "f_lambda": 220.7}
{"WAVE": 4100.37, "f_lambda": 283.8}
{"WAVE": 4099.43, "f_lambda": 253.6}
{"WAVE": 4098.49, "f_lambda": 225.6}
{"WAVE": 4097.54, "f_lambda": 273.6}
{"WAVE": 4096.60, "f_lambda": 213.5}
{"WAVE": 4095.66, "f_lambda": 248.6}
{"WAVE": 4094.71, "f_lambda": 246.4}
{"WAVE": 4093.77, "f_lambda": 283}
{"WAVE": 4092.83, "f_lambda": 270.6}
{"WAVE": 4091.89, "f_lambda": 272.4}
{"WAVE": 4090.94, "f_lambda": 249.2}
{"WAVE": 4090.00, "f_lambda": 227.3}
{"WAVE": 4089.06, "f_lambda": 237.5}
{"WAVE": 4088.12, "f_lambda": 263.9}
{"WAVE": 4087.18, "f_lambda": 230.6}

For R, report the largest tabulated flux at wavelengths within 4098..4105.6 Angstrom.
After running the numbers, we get 283.8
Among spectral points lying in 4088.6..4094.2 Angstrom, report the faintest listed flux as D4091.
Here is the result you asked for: 227.3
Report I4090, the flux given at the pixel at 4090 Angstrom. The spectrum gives 227.3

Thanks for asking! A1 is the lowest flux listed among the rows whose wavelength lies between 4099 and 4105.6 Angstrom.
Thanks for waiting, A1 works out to 188.3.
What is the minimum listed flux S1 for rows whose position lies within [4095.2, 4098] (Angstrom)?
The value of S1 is 213.5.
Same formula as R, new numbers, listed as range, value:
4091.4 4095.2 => 283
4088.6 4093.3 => 272.4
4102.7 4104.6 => 207.3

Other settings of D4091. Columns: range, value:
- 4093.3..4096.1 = 246.4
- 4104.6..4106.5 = 222.5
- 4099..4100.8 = 253.6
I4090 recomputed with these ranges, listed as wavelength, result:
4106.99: 243.7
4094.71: 246.4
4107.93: 253.9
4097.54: 273.6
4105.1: 239.8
